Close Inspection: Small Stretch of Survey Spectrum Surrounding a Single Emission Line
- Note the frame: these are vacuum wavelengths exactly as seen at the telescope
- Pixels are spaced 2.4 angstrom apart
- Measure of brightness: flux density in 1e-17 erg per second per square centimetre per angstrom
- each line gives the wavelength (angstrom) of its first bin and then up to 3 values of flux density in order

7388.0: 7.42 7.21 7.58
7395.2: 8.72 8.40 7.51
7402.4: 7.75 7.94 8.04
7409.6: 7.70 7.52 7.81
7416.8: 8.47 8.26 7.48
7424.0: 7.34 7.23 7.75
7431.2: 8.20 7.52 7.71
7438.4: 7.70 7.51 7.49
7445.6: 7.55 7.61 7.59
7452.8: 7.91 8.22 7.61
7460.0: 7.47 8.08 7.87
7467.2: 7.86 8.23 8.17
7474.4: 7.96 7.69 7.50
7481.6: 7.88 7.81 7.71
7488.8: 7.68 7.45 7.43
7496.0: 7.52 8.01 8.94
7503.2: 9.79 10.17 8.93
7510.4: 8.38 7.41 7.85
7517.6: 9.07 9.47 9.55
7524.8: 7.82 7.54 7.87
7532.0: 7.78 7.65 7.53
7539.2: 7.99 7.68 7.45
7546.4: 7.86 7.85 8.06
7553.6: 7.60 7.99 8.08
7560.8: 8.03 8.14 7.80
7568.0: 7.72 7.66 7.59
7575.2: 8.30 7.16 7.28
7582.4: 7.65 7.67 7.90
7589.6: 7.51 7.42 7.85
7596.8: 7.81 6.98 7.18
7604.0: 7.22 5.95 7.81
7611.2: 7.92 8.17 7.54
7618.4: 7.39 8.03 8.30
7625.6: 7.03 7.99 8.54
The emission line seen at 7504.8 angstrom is [S II]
